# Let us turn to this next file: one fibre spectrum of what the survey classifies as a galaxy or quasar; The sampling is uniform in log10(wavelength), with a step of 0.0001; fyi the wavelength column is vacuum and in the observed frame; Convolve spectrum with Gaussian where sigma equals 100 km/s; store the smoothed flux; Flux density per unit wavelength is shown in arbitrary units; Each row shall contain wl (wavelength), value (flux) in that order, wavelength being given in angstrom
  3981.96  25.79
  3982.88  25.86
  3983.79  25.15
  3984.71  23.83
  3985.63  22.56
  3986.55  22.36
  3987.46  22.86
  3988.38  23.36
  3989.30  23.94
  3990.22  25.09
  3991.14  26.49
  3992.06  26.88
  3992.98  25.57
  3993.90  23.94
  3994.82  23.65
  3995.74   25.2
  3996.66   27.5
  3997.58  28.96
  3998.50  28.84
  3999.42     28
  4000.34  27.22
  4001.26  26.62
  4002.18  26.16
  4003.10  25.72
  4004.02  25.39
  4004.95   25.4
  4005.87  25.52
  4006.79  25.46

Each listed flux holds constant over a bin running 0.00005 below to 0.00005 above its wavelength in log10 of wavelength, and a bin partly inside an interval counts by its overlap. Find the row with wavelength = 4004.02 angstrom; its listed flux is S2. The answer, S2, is 25.39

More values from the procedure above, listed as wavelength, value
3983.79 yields 25.15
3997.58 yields 28.96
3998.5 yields 28.84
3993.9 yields 23.94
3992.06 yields 26.88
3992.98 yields 25.57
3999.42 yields 28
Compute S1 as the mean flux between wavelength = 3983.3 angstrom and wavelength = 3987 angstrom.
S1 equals 23.5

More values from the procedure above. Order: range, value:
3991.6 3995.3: 25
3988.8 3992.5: 25.5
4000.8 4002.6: 26.4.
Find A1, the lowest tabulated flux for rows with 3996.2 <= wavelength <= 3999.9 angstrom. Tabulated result 27.5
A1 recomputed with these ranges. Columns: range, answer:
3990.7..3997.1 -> 23.65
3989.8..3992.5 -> 25.09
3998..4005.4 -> 25.39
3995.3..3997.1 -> 25.2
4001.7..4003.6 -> 25.72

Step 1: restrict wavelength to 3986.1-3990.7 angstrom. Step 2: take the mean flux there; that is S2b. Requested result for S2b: 23.5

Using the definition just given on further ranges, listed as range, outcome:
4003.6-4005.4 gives 25.3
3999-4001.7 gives 27.3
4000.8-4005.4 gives 25.8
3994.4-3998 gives 26.3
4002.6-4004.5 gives 25.5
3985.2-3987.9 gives 22.6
